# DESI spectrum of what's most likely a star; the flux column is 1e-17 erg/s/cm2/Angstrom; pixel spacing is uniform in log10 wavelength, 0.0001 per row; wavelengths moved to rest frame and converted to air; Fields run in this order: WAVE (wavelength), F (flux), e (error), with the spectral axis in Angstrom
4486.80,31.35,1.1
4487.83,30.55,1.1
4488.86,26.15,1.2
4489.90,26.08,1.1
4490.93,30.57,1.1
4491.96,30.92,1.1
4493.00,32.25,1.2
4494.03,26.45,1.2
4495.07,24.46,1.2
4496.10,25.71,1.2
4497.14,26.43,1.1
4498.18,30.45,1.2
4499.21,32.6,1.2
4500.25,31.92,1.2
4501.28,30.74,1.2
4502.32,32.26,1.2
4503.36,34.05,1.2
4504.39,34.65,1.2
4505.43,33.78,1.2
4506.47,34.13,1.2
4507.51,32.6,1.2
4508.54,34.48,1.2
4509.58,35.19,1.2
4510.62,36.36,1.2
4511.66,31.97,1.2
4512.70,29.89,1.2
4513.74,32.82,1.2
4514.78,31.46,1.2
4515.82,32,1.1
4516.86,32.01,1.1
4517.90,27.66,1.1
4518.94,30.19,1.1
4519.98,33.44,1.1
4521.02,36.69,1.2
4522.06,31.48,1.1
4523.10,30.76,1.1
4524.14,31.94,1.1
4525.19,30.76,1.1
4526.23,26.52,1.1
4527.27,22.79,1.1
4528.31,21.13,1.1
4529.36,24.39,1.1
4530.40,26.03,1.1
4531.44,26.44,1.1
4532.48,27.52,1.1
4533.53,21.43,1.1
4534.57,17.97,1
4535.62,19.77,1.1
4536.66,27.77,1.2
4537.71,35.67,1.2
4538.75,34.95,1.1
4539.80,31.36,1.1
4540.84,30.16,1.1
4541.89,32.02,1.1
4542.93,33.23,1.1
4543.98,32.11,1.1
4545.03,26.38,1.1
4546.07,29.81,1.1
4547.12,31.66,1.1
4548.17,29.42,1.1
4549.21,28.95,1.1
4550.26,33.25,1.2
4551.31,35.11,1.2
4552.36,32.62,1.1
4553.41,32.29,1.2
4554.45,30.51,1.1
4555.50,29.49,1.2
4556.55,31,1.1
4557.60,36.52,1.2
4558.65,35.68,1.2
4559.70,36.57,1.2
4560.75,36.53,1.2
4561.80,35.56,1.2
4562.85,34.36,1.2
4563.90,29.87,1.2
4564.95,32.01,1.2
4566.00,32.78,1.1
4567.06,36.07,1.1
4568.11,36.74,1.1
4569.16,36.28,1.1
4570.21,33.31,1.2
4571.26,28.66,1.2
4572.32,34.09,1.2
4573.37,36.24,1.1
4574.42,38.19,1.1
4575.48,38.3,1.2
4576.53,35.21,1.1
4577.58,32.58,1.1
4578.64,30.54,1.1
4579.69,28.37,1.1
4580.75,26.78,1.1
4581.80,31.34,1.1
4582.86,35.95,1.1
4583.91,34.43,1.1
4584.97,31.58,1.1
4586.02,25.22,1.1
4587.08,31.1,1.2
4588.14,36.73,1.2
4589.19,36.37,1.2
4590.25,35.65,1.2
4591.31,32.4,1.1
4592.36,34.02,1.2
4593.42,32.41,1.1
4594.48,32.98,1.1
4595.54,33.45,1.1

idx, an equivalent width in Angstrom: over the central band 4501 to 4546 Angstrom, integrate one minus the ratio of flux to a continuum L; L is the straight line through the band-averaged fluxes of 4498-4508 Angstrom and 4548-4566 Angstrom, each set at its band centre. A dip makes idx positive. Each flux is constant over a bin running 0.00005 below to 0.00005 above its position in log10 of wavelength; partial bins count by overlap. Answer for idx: 3.7 Angstrom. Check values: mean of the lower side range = 32.8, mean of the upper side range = 33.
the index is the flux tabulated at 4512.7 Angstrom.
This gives 29.89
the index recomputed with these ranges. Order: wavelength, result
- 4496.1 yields 25.71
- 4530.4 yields 26.03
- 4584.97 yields 31.58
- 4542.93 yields 33.23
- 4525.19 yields 30.76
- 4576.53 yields 35.21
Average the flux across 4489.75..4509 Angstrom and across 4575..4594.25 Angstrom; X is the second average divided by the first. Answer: 1.1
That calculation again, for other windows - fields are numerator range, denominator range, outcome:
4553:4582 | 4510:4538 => 1.16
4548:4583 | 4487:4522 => 1.06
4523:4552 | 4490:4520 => 0.91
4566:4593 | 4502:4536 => 1.12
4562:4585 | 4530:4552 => 1.15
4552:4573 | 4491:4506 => 1.10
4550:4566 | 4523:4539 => 1.27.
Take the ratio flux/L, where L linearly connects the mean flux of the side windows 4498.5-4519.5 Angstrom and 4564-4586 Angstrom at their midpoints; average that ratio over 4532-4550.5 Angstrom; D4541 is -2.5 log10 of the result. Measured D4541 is 0.14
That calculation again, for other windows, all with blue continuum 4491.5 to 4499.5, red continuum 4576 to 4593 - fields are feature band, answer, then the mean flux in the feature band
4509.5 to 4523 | -0.10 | 32.3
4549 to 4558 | -0.04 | 32.2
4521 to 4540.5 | 0.10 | 27.4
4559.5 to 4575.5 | -0.10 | 34.6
